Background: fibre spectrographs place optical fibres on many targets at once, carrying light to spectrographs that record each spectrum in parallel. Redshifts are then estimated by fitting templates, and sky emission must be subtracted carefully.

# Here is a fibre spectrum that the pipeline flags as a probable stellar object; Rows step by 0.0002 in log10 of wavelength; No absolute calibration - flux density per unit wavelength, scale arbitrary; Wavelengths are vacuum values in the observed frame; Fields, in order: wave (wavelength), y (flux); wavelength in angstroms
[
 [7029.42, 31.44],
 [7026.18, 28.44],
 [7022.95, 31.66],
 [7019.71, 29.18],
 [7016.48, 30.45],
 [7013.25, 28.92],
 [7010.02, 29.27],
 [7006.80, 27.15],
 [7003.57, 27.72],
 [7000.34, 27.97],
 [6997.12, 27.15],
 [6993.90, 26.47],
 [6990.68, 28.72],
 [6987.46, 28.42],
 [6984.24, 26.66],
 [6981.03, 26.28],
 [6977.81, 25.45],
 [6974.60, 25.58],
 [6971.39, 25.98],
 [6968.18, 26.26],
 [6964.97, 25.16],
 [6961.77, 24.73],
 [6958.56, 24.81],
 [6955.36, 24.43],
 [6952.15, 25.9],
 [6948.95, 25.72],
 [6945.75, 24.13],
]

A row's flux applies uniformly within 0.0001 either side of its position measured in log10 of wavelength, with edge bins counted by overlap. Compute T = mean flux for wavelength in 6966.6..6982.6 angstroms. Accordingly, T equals 25.9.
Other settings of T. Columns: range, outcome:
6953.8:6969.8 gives 25.1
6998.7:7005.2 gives 27.8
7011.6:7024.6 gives 30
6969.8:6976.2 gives 25.8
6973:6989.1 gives 26.5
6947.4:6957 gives 25.3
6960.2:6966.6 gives 25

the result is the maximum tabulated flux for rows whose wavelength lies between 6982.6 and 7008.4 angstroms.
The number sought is 28.72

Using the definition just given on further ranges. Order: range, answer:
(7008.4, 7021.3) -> 30.45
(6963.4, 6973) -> 26.26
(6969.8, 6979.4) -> 25.98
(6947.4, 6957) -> 25.9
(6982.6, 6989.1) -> 28.42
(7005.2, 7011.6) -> 29.27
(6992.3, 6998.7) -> 27.15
